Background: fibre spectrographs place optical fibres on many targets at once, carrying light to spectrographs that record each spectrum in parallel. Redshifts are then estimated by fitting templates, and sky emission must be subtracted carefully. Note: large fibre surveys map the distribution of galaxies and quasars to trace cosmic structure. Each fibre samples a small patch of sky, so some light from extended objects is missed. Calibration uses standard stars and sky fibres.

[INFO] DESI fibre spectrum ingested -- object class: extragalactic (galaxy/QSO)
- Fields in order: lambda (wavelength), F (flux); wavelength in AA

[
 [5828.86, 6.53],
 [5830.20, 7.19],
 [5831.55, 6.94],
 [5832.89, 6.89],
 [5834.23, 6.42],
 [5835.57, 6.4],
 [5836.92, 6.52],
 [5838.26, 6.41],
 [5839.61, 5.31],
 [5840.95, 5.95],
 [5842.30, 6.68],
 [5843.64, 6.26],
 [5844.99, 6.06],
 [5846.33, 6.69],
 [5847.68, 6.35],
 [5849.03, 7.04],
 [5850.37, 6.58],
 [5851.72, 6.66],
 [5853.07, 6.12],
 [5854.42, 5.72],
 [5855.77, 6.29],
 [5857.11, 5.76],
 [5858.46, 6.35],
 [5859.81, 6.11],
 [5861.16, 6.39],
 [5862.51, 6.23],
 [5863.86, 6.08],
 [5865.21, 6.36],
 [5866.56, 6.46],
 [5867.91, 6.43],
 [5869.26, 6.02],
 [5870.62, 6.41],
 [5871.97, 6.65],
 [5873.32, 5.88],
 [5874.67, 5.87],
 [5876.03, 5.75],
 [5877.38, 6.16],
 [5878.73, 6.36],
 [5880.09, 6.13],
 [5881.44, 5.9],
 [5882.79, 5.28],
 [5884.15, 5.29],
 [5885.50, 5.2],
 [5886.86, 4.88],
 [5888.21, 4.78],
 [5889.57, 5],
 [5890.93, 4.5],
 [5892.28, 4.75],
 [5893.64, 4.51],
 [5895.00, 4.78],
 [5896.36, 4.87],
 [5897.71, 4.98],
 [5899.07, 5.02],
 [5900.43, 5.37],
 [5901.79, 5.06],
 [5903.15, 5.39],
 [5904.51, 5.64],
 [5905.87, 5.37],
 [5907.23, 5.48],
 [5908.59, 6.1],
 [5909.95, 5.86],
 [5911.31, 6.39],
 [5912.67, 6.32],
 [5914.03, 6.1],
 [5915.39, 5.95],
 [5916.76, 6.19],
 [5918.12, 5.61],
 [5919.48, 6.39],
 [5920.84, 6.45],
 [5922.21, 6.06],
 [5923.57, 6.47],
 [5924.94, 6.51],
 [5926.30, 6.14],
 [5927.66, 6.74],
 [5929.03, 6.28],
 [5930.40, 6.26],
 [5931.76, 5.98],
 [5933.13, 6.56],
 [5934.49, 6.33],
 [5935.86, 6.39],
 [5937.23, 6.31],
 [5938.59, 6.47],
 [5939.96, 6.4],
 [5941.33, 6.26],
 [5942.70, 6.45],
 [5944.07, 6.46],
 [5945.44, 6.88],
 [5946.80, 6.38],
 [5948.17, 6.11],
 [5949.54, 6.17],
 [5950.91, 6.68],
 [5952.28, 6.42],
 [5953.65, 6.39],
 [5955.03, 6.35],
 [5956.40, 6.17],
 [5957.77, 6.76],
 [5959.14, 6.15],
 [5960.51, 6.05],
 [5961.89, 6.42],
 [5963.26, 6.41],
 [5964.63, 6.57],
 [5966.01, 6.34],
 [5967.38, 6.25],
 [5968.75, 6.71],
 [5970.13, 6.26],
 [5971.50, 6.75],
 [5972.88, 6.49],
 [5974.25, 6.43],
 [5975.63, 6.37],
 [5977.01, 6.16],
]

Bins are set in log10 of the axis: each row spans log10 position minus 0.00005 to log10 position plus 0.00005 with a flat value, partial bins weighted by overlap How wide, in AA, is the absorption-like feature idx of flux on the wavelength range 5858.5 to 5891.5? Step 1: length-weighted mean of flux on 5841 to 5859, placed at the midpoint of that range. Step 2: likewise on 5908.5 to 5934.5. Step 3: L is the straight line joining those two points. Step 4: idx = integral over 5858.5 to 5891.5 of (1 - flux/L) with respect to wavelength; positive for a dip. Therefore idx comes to 2.36 AA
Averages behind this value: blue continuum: 6.34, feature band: 5.85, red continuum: 6.24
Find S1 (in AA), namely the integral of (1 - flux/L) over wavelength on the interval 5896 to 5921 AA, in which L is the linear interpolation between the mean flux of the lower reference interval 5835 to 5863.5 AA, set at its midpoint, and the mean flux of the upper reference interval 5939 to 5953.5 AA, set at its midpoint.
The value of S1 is 2.6 AA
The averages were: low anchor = 6.28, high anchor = 6.42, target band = 5.71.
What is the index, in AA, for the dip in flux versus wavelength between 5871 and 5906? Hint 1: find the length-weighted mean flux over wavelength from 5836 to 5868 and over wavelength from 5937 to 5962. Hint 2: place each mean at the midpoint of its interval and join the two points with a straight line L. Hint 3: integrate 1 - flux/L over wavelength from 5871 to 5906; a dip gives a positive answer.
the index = 5.3 AA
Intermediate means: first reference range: 6.28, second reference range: 6.38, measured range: 5.37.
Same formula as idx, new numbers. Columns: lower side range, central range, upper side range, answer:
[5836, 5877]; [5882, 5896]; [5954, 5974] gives 3.09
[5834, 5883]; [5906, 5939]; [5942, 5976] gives 0.73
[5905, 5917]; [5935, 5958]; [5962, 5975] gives -0.49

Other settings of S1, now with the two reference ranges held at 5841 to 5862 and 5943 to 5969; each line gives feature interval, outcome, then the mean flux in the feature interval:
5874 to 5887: 1.3 AA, 5.71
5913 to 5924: 0.4 AA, 6.15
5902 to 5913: 1.0 AA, 5.77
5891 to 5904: 2.9 AA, 4.96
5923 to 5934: 0.0 AA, 6.37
